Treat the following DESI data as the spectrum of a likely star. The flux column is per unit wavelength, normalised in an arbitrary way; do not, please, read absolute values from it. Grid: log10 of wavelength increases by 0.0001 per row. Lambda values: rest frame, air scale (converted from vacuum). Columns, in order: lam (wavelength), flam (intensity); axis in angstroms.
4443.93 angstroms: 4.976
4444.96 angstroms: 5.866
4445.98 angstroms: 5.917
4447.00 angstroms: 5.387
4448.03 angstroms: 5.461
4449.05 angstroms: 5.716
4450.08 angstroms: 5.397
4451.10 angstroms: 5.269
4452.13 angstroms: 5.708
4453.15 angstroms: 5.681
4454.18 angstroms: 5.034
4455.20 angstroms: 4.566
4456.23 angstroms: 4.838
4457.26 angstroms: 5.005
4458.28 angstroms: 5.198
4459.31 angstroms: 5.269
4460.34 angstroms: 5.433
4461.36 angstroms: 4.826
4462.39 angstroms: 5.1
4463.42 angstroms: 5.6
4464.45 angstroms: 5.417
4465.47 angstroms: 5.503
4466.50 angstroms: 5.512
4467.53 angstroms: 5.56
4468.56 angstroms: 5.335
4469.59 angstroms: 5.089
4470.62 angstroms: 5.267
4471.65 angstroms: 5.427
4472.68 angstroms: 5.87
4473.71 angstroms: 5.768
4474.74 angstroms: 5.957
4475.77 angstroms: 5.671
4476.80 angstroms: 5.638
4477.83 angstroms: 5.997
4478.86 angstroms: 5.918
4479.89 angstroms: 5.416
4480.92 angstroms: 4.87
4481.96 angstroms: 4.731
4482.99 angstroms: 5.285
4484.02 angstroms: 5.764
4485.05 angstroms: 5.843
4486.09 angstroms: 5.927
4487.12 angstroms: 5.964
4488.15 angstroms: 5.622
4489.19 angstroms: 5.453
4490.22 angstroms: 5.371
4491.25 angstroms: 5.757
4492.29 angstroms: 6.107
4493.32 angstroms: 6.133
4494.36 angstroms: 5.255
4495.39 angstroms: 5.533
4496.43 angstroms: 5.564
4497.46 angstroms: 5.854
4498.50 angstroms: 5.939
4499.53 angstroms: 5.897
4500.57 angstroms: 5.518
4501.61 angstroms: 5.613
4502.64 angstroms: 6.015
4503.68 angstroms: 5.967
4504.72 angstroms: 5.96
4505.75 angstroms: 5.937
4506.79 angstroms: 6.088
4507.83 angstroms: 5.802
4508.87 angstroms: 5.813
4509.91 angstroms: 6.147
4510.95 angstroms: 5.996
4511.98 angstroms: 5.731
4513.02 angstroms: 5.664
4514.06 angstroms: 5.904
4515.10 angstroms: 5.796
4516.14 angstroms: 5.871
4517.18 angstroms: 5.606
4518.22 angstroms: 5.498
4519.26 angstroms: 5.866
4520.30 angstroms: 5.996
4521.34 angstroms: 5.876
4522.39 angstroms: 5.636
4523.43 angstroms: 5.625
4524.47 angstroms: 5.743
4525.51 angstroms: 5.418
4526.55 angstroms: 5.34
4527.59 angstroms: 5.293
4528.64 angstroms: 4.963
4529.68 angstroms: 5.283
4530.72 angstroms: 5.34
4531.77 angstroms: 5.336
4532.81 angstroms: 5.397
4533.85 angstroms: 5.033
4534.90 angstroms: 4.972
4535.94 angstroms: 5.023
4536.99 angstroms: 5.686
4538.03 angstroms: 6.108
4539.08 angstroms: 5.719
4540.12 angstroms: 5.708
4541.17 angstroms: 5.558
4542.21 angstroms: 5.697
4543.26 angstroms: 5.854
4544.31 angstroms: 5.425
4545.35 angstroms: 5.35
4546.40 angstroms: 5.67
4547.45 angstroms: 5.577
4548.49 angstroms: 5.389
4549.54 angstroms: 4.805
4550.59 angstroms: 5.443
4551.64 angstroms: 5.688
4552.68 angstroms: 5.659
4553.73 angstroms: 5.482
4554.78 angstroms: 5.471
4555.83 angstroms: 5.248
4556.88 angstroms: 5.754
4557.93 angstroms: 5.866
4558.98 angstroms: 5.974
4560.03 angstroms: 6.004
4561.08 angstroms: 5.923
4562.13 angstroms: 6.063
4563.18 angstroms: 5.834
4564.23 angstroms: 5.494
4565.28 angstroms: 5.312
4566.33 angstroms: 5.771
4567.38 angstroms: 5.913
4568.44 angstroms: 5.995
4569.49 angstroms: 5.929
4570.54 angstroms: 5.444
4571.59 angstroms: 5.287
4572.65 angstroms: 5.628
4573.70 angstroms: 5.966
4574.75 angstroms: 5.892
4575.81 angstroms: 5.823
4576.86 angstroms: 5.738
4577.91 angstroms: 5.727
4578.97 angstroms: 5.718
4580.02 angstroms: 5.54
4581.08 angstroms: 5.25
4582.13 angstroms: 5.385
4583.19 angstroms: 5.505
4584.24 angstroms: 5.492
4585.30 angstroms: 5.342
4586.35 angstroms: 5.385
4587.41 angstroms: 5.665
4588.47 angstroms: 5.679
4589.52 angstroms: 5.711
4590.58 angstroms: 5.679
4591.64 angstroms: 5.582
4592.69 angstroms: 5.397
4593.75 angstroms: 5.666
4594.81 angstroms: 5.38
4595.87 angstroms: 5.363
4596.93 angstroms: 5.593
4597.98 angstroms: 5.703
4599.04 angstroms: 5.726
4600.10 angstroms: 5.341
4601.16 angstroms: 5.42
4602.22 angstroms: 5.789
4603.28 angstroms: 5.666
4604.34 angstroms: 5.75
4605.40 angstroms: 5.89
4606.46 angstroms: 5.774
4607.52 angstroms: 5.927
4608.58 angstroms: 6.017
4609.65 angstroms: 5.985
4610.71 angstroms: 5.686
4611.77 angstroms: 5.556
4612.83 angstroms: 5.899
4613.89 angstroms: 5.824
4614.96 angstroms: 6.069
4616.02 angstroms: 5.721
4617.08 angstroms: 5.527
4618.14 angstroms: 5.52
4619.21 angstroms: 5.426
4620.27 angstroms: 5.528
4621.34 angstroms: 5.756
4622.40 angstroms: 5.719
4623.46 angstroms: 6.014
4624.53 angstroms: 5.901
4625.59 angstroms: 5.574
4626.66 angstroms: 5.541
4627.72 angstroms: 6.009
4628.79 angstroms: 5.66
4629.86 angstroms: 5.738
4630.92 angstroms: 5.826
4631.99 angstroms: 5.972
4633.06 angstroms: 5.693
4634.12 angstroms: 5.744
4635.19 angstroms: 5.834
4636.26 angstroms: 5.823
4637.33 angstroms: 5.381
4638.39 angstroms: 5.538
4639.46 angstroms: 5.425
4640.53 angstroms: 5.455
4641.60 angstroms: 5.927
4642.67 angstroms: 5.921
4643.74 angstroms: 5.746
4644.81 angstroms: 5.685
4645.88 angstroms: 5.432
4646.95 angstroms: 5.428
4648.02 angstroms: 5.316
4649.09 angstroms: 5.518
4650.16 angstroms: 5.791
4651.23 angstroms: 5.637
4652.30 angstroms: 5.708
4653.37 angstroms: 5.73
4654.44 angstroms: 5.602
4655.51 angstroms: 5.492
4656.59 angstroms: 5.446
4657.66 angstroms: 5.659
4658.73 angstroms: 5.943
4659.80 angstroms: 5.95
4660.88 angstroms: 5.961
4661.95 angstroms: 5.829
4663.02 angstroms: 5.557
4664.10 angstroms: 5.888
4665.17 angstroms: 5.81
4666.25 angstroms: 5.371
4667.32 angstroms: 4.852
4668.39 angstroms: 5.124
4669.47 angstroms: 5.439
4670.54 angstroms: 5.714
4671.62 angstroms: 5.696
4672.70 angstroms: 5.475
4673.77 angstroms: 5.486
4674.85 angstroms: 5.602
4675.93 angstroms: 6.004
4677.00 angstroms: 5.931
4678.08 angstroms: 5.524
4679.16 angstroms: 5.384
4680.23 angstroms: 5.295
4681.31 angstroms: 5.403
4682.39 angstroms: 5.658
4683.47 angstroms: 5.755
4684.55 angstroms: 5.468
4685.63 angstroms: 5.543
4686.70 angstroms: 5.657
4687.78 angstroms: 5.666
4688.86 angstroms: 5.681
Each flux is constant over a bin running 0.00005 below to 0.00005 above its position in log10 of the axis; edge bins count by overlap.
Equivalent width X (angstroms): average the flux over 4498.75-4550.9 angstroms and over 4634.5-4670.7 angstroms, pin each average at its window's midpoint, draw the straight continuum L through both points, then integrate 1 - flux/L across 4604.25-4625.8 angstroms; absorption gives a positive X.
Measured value -0.58 angstroms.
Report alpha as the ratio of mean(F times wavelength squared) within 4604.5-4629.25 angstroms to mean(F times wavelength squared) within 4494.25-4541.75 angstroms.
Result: 1.1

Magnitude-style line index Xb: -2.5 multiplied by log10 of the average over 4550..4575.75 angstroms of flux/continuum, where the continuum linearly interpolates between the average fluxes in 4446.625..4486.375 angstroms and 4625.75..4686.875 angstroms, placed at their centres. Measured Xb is -0.04 mag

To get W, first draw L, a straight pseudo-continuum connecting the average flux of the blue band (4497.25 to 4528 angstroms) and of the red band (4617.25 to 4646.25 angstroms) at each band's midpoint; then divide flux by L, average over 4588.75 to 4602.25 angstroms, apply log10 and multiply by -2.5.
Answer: 0.03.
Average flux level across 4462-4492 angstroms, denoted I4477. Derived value 5.54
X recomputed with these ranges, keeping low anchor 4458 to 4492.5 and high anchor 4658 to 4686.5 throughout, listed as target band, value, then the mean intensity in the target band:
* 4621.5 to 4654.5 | -0.6 angstroms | 5.69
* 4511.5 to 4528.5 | -0.4 angstroms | 5.66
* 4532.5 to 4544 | 0.0 angstroms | 5.52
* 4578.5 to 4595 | 0.1 angstroms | 5.53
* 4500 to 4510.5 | -0.7 angstroms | 5.88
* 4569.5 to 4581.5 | -0.2 angstroms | 5.65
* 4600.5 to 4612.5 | -0.4 angstroms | 5.77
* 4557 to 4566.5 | -0.4 angstroms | 5.81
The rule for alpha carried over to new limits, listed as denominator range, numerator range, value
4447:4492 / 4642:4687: 1.12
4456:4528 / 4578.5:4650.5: 1.06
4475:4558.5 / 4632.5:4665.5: 1.07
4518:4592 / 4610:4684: 1.05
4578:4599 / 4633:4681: 1.04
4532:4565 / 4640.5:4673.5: 1.06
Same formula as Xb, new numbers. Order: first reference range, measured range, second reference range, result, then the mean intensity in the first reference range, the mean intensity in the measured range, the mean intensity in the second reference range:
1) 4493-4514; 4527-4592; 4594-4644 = 0.04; 5.82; 5.57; 5.71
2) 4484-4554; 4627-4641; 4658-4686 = -0.02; 5.64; 5.7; 5.6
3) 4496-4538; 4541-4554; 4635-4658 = 0.03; 5.66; 5.51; 5.61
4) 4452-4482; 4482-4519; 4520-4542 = -0.06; 5.38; 5.77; 5.48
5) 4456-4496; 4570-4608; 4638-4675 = -0.01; 5.5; 5.61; 5.6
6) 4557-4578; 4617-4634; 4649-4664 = 0.00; 5.78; 5.72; 5.71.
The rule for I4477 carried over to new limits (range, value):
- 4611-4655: 5.69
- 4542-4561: 5.58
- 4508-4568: 5.61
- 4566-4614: 5.66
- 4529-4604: 5.58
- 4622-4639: 5.75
